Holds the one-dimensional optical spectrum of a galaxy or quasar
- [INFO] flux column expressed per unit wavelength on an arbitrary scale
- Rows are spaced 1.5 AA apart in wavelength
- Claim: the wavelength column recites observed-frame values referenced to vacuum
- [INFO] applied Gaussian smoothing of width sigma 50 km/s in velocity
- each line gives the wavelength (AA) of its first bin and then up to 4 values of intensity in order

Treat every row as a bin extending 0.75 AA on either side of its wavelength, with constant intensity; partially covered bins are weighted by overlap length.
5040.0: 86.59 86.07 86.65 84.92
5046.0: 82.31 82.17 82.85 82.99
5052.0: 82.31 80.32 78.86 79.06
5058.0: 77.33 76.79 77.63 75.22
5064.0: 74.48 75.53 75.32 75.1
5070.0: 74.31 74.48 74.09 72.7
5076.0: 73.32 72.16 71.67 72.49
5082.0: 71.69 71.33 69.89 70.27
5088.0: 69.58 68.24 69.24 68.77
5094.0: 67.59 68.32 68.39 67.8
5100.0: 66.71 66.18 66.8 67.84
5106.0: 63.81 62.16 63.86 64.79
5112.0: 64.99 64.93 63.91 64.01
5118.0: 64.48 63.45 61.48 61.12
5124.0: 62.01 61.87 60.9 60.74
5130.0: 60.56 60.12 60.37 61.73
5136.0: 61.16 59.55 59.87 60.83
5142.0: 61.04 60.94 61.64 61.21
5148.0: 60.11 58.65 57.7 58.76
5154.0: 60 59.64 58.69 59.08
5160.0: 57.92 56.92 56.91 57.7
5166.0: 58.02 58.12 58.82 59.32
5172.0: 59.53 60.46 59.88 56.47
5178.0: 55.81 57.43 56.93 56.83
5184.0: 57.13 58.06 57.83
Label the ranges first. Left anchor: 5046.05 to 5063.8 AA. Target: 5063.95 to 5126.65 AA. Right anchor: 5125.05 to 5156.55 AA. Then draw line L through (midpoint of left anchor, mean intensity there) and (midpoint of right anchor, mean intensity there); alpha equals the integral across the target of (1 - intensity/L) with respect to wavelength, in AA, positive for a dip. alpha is 2.0 AA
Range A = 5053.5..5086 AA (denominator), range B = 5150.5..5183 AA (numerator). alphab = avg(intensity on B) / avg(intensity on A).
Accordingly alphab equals 0.8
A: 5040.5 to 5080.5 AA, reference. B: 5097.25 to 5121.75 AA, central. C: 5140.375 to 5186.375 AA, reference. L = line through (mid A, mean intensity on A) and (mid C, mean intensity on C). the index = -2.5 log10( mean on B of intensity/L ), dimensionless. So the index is 0.063 mag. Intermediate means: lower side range 78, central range 64.9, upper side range 58.7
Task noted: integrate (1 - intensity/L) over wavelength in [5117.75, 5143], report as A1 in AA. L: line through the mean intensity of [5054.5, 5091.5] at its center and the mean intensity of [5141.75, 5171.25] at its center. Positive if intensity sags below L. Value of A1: 1.0 AA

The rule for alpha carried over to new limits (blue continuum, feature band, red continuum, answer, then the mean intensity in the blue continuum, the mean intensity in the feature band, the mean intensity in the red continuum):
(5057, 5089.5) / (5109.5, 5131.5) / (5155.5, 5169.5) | 0.89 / 73.5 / 62.7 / 58.1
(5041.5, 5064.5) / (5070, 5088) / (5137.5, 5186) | 0.75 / 80.5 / 72.2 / 58.8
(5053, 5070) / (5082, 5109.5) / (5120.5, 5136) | 0.38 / 76.7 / 67.7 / 61.1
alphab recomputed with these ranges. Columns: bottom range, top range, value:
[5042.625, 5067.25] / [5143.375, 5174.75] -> 0.74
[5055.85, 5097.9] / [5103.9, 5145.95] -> 0.86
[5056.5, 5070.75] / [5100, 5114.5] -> 0.86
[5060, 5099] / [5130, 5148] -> 0.84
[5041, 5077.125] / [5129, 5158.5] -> 0.77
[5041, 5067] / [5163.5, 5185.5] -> 0.72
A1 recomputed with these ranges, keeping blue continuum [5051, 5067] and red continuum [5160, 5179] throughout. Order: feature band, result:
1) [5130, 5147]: 0.77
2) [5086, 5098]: 0.52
